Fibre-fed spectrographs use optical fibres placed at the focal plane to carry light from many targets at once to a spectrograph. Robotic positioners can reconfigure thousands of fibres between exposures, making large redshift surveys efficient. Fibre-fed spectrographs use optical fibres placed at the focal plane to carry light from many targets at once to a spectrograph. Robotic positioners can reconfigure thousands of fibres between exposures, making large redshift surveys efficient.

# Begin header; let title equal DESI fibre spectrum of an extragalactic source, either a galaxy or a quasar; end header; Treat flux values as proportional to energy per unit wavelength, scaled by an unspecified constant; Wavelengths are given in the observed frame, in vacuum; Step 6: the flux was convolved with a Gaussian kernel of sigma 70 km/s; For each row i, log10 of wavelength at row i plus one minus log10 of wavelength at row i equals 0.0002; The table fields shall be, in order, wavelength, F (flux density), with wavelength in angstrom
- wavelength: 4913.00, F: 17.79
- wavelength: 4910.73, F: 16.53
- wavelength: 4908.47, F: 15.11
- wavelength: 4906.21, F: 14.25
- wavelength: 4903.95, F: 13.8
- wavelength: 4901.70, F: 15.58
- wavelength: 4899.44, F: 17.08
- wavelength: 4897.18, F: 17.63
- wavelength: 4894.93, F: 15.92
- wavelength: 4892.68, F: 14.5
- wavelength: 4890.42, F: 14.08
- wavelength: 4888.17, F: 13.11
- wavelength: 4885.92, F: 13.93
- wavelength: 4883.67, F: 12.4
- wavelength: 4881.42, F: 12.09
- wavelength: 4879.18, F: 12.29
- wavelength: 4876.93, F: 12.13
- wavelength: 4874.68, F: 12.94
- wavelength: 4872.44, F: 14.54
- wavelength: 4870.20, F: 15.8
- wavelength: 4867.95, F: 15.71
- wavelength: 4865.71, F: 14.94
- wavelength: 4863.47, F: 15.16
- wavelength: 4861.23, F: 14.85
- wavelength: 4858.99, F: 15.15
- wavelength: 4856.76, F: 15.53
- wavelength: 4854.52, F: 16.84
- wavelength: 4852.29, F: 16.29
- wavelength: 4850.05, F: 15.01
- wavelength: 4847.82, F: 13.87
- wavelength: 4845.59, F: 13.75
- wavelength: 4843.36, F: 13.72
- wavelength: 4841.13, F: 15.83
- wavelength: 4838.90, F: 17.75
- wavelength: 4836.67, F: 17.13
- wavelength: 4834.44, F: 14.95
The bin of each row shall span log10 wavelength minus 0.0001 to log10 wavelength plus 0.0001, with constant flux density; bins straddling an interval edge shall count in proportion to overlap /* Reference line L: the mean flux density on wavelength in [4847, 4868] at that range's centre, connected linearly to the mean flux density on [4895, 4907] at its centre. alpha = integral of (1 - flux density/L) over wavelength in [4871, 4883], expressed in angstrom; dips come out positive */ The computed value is 2.1 angstrom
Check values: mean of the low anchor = 15.3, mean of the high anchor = 15.7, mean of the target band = 12.9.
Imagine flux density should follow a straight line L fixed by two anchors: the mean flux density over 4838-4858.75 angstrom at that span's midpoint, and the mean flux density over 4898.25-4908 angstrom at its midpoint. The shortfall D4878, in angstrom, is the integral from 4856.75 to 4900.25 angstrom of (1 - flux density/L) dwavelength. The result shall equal 2.3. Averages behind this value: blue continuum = 15.4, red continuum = 15.2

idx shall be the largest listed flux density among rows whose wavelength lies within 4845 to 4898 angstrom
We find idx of 17.63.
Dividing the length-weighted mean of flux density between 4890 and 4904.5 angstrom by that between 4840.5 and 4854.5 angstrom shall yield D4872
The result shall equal 1.05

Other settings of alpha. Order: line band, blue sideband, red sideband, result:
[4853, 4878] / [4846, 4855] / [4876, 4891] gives -1.27 angstrom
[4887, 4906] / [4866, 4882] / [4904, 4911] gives -0.81 angstrom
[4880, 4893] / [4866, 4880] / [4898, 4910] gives 1.16 angstrom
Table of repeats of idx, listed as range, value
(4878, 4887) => 13.93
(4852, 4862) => 16.84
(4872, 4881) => 14.54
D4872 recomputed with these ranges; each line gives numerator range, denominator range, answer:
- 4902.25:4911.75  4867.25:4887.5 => 1.11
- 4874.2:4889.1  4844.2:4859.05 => 0.83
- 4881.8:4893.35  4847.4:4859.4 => 0.86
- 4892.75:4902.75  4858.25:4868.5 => 1.08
